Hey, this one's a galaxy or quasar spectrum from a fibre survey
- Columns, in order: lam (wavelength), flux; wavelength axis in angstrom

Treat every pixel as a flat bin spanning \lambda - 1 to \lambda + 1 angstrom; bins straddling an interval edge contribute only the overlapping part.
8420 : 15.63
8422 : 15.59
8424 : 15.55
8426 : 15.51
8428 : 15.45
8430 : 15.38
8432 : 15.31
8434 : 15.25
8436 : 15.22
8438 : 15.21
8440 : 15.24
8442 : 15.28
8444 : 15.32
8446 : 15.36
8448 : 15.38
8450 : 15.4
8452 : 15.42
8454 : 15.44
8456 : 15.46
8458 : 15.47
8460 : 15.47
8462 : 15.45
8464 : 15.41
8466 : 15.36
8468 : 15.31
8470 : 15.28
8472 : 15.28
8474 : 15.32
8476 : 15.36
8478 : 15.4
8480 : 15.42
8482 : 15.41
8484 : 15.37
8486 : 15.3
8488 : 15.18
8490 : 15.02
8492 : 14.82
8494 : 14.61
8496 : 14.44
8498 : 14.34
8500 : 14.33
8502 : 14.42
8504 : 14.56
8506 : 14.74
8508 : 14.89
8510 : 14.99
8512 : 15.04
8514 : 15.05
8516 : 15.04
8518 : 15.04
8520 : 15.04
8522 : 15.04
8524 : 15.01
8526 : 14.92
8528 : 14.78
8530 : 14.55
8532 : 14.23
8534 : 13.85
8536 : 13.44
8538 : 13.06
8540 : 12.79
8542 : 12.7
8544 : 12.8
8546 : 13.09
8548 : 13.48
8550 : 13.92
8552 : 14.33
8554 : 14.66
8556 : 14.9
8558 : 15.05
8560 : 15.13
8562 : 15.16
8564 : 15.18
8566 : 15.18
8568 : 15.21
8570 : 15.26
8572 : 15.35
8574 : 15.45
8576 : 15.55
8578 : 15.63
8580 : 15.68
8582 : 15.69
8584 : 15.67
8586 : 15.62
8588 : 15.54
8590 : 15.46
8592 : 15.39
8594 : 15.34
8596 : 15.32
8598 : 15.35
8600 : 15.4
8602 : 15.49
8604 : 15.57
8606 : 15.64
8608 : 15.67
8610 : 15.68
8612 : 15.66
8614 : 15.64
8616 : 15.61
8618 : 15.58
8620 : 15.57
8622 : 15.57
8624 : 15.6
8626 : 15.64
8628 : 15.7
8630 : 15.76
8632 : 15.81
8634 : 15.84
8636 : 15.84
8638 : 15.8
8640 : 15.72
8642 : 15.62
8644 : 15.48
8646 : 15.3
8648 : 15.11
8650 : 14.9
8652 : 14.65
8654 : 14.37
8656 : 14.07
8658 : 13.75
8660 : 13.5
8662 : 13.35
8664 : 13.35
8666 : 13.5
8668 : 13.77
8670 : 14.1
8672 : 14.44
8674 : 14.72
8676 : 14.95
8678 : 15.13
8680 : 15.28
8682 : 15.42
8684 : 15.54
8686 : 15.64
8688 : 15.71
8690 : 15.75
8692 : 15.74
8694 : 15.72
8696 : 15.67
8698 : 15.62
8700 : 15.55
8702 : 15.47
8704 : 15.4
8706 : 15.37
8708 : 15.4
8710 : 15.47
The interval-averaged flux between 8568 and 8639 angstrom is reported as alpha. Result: 15.6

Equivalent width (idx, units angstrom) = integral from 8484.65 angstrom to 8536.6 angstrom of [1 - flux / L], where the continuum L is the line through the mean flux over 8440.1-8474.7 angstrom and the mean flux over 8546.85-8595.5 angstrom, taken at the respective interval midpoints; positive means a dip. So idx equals 1.8 angstrom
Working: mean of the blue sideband 15.4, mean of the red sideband 15.2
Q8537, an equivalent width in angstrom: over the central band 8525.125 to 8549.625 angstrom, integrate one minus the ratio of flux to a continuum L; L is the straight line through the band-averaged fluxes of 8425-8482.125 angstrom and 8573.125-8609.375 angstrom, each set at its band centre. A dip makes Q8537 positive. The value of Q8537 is 2.9 angstrom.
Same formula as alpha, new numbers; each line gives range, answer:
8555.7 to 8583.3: 15.3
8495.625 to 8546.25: 14.3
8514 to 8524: 15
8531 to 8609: 14.8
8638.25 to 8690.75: 14.7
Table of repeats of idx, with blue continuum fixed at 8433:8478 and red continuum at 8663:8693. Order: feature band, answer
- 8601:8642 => -1.9 angstrom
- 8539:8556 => 1.8 angstrom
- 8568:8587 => -0.6 angstrom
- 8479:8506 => 0.7 angstrom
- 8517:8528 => 0.2 angstrom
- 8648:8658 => 0.3 angstrom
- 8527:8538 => 0.8 angstrom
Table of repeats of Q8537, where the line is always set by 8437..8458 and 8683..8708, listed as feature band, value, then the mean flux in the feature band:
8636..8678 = 2.7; 14.6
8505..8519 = 0.4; 15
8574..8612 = -0.1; 15.5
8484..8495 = 0.3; 15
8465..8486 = 0.0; 15.3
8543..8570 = 1.7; 14.5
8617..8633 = -0.1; 15.7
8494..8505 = 0.7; 14.4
